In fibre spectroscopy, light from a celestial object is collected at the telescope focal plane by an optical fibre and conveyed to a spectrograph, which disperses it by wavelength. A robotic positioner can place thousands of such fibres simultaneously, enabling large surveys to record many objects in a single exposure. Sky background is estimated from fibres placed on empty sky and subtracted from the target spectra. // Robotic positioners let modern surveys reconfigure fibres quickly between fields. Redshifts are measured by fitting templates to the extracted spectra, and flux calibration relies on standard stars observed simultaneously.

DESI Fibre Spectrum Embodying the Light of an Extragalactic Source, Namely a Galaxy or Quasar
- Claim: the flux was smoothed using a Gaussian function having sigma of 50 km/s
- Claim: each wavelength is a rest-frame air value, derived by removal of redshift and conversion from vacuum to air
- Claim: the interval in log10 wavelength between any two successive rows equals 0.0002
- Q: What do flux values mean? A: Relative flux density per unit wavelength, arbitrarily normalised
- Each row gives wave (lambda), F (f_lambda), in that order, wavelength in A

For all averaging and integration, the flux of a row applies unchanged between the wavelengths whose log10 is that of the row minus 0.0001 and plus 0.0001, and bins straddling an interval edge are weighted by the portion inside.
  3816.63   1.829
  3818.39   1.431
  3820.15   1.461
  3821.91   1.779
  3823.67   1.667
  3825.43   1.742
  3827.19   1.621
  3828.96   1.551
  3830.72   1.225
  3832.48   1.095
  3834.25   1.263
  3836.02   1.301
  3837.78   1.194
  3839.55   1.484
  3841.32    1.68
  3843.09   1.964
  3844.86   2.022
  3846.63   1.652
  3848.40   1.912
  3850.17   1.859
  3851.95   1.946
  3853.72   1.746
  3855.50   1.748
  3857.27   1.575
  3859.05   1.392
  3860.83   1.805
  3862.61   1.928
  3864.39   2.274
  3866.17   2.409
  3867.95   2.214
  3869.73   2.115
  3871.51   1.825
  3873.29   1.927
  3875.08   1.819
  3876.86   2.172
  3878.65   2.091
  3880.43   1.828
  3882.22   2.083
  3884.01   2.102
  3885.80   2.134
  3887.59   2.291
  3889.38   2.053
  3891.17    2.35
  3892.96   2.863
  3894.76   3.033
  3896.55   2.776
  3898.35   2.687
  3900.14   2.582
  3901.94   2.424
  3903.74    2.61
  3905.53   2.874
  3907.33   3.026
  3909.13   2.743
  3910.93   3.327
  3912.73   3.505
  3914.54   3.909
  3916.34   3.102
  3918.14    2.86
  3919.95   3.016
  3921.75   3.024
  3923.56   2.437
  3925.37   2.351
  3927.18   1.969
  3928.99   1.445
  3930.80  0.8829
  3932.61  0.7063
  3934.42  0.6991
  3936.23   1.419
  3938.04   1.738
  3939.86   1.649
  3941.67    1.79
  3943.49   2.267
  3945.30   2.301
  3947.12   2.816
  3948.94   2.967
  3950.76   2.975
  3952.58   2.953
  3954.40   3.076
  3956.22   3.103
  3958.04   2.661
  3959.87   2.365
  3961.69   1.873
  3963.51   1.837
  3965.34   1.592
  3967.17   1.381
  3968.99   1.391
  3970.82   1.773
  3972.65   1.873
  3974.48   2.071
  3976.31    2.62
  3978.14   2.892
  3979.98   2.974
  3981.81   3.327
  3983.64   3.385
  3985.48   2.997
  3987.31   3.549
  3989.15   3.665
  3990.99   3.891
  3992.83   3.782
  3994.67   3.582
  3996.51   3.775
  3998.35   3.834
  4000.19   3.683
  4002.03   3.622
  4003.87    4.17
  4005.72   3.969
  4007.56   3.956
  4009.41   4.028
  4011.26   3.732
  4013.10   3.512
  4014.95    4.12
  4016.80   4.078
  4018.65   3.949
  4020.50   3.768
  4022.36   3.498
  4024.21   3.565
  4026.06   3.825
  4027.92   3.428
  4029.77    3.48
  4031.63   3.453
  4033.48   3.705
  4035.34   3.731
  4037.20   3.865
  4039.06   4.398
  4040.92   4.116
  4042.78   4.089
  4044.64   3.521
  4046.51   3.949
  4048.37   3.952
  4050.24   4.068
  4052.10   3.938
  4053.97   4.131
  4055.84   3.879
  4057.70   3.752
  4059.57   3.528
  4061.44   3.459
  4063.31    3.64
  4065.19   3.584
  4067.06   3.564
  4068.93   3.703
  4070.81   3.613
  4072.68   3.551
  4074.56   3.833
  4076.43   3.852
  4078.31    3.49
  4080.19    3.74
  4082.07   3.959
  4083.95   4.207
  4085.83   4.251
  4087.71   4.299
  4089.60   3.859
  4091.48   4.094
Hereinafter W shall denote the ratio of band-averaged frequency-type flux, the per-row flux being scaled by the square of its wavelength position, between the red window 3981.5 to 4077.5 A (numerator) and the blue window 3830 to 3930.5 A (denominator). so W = 1.84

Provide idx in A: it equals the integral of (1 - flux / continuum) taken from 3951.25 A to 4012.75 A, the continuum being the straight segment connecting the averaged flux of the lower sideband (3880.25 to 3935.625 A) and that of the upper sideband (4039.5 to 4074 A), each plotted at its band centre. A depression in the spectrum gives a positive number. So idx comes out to 2.3 A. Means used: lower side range 2.44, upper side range 3.79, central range 3.02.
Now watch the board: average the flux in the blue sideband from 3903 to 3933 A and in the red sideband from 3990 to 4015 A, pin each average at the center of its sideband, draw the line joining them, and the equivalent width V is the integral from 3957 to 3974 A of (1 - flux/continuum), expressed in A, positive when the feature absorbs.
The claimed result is 7.28 A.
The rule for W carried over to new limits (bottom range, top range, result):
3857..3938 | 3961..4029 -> 1.49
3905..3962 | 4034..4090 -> 1.69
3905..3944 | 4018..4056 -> 1.76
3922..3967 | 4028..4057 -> 1.95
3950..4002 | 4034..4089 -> 1.42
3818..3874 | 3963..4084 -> 2.24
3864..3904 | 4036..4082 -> 1.82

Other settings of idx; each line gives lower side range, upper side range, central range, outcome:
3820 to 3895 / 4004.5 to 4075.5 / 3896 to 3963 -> 3.6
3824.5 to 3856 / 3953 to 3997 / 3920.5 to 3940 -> 5.4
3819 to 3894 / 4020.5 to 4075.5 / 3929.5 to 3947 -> 7.3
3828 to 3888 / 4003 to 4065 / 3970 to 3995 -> 1.8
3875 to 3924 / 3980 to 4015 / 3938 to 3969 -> 8.8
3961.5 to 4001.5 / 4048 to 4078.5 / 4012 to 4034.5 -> -2.8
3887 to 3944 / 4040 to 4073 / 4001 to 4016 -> -2.6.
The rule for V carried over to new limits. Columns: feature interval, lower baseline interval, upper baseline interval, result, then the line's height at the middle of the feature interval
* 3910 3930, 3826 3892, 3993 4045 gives -1.85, 2.58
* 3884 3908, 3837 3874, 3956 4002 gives -4.52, 2.16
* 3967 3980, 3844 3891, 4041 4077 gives 3.80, 2.97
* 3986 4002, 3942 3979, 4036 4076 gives -4.75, 2.85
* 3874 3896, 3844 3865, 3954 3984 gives -3.20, 1.95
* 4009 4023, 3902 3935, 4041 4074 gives -1.86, 3.39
